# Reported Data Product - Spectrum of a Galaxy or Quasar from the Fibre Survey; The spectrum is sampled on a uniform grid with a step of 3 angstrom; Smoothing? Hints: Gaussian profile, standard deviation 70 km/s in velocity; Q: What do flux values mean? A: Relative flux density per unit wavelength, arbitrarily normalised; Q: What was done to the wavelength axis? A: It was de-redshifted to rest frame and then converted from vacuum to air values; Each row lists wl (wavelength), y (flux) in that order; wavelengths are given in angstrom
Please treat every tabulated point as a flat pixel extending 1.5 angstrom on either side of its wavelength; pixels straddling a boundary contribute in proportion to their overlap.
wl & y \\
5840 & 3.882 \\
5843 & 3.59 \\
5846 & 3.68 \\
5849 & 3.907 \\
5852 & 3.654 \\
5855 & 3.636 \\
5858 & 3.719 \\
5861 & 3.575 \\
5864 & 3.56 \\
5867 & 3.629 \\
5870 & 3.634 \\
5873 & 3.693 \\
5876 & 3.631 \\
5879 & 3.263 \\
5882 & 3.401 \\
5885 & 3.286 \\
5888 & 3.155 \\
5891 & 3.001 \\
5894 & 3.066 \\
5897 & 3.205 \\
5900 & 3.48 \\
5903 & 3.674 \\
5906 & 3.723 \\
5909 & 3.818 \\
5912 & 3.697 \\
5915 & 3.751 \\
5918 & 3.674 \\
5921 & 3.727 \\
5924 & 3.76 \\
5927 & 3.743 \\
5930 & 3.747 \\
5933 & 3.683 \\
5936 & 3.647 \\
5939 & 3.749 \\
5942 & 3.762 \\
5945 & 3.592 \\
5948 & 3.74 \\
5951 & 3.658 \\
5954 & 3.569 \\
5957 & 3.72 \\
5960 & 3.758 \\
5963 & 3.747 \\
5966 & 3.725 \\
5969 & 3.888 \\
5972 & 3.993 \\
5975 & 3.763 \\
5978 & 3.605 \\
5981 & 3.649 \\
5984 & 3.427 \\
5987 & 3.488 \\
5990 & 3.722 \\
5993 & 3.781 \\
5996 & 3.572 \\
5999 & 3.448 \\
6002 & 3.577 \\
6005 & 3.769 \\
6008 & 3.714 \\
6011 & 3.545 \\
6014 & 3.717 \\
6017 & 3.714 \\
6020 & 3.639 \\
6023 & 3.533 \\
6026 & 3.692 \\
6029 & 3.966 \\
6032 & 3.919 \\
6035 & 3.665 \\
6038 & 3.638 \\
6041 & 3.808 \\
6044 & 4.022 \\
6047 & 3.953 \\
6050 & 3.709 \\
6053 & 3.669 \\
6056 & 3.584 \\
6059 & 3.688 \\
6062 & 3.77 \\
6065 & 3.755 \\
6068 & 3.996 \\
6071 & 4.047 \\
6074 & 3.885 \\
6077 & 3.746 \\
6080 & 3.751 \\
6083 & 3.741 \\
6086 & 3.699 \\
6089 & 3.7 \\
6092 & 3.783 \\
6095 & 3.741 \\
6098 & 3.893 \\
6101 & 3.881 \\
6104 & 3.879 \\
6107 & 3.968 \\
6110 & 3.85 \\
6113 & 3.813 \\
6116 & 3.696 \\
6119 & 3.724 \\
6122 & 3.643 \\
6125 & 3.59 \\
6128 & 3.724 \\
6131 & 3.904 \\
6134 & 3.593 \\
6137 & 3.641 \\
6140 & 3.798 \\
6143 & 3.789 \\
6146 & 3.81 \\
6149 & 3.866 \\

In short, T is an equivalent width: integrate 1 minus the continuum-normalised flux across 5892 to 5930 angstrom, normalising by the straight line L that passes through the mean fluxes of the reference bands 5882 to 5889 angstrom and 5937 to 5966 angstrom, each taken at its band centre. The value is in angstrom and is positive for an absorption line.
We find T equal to -1.9 angstrom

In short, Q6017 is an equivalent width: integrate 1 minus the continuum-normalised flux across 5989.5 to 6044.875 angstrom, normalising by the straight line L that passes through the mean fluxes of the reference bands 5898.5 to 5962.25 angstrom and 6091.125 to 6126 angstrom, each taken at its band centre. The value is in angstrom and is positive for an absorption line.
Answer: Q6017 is 0.60 angstrom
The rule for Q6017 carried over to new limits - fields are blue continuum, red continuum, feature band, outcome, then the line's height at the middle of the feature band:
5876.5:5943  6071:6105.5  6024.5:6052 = -0.6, 3.73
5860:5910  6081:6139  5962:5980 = -1.1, 3.57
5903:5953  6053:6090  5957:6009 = 0.7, 3.74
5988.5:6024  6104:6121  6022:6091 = -1.1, 3.72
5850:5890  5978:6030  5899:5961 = -2.2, 3.58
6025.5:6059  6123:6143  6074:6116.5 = -0.7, 3.74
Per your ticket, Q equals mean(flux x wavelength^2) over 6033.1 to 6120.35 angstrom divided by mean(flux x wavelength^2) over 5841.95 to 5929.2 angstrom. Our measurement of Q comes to 1.14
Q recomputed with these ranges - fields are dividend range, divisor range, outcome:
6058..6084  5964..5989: 1.07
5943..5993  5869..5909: 1.11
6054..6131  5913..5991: 1.07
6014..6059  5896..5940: 1.06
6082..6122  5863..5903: 1.20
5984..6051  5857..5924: 1.10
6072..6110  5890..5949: 1.12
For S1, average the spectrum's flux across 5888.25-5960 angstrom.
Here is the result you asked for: 3.61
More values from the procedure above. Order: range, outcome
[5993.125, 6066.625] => 3.71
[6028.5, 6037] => 3.82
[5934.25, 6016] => 3.68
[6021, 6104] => 3.79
